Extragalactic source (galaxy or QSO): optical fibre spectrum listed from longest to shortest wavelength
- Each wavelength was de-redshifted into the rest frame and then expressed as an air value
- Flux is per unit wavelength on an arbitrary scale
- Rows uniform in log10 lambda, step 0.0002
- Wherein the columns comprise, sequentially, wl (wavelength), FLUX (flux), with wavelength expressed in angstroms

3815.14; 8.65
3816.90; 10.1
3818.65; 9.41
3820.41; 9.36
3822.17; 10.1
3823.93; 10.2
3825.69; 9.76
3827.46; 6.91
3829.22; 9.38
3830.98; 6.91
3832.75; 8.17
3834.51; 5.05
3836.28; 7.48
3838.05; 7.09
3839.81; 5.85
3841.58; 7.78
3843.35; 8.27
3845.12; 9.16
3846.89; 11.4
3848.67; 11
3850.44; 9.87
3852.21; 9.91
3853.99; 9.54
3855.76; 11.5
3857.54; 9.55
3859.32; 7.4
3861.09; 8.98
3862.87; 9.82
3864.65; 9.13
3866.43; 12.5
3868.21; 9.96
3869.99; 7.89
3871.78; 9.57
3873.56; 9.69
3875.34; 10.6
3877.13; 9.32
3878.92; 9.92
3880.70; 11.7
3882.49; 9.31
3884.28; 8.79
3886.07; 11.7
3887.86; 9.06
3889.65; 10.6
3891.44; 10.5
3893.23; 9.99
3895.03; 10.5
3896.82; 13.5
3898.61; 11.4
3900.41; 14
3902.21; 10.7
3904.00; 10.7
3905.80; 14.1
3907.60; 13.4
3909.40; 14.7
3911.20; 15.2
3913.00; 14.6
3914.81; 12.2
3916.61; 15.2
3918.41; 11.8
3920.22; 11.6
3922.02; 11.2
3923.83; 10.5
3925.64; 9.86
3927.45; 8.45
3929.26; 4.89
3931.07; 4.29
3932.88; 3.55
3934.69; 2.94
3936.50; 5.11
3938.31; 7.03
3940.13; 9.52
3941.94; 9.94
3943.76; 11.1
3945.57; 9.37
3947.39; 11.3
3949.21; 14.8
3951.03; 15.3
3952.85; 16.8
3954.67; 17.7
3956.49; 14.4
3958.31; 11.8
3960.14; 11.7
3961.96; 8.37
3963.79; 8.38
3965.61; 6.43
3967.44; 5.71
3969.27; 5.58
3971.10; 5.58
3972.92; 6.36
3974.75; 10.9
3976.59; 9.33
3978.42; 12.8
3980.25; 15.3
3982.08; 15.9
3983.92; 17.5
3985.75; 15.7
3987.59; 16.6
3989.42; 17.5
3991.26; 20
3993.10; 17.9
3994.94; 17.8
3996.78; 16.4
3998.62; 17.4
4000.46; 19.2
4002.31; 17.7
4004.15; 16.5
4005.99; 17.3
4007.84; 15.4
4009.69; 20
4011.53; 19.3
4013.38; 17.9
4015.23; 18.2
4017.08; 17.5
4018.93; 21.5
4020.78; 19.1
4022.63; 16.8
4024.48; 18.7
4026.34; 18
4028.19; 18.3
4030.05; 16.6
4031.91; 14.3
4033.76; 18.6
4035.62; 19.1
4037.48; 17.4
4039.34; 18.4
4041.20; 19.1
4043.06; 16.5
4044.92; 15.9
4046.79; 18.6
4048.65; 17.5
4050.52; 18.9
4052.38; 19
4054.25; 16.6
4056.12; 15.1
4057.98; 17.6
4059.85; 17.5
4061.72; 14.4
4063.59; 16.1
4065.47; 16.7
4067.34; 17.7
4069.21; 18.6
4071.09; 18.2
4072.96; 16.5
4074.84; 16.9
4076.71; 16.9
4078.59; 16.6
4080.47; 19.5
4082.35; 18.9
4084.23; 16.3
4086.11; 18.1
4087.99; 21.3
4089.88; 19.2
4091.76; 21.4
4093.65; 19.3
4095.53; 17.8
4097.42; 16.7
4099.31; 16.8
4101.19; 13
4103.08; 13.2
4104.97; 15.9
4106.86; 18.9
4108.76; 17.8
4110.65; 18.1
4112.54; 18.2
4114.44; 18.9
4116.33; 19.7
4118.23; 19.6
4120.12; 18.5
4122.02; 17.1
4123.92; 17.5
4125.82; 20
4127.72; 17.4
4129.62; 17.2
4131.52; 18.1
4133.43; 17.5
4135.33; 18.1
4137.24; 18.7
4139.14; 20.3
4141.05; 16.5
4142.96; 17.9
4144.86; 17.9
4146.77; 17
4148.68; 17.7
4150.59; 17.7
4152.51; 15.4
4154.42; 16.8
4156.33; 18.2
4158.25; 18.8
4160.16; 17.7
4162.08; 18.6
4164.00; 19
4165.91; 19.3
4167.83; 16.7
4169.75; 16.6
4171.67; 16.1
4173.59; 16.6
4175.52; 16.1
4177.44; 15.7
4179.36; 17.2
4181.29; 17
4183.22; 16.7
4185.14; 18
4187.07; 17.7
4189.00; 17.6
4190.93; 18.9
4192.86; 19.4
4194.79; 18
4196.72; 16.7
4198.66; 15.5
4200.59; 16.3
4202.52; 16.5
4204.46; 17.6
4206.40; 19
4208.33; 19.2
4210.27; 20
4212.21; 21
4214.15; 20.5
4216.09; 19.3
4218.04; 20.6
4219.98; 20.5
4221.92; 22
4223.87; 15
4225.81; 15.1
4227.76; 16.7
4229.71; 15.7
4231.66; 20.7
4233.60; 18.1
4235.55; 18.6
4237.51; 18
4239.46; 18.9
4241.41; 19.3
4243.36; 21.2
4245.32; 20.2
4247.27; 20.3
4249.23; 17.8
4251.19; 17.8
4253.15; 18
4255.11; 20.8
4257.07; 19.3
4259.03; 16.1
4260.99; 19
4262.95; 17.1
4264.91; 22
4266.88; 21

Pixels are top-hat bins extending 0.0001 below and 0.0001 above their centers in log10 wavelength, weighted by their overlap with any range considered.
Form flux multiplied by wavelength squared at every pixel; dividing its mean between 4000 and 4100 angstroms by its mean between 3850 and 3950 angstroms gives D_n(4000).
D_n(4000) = 1.9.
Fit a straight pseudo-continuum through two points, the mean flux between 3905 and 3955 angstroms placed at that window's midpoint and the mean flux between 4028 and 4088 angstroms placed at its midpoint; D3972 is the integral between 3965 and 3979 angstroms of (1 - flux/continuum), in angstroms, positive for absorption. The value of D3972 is 5.7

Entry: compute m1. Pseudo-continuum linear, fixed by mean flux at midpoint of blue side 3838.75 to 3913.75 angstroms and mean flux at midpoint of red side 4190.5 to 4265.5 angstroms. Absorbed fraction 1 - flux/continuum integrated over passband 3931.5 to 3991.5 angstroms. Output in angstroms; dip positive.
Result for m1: 7.1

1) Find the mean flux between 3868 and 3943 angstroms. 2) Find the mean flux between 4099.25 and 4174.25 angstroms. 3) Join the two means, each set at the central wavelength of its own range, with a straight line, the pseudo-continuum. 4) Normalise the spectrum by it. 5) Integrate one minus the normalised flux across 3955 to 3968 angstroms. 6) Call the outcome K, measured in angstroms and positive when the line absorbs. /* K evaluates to 2.14 angstroms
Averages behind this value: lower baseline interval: 10.2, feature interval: 10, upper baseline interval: 17.6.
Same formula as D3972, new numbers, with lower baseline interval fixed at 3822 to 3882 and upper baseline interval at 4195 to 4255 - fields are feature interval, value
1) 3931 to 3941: 5.1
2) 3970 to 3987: 0.3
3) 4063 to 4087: -4.4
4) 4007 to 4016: -3.4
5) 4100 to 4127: -3.1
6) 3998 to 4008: -3.4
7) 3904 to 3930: -3.0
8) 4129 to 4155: -1.9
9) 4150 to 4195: -0.6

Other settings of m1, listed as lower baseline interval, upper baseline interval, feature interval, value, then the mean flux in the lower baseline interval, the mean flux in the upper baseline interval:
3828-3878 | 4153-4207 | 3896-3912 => -4.2 angstroms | 9.02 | 17.4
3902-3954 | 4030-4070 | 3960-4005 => 1.7 angstroms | 10.7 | 17.3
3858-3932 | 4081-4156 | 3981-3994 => -3.4 angstroms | 10.7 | 17.9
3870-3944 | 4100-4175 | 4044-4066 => -2.9 angstroms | 10.3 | 17.6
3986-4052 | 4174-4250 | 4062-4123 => 1.0 angstroms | 17.9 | 18.3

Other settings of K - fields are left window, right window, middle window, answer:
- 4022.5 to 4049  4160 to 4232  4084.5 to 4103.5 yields 0.0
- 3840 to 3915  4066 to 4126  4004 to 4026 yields -4.4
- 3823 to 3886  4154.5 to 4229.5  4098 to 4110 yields -0.3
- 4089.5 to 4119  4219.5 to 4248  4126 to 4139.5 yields -0.2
